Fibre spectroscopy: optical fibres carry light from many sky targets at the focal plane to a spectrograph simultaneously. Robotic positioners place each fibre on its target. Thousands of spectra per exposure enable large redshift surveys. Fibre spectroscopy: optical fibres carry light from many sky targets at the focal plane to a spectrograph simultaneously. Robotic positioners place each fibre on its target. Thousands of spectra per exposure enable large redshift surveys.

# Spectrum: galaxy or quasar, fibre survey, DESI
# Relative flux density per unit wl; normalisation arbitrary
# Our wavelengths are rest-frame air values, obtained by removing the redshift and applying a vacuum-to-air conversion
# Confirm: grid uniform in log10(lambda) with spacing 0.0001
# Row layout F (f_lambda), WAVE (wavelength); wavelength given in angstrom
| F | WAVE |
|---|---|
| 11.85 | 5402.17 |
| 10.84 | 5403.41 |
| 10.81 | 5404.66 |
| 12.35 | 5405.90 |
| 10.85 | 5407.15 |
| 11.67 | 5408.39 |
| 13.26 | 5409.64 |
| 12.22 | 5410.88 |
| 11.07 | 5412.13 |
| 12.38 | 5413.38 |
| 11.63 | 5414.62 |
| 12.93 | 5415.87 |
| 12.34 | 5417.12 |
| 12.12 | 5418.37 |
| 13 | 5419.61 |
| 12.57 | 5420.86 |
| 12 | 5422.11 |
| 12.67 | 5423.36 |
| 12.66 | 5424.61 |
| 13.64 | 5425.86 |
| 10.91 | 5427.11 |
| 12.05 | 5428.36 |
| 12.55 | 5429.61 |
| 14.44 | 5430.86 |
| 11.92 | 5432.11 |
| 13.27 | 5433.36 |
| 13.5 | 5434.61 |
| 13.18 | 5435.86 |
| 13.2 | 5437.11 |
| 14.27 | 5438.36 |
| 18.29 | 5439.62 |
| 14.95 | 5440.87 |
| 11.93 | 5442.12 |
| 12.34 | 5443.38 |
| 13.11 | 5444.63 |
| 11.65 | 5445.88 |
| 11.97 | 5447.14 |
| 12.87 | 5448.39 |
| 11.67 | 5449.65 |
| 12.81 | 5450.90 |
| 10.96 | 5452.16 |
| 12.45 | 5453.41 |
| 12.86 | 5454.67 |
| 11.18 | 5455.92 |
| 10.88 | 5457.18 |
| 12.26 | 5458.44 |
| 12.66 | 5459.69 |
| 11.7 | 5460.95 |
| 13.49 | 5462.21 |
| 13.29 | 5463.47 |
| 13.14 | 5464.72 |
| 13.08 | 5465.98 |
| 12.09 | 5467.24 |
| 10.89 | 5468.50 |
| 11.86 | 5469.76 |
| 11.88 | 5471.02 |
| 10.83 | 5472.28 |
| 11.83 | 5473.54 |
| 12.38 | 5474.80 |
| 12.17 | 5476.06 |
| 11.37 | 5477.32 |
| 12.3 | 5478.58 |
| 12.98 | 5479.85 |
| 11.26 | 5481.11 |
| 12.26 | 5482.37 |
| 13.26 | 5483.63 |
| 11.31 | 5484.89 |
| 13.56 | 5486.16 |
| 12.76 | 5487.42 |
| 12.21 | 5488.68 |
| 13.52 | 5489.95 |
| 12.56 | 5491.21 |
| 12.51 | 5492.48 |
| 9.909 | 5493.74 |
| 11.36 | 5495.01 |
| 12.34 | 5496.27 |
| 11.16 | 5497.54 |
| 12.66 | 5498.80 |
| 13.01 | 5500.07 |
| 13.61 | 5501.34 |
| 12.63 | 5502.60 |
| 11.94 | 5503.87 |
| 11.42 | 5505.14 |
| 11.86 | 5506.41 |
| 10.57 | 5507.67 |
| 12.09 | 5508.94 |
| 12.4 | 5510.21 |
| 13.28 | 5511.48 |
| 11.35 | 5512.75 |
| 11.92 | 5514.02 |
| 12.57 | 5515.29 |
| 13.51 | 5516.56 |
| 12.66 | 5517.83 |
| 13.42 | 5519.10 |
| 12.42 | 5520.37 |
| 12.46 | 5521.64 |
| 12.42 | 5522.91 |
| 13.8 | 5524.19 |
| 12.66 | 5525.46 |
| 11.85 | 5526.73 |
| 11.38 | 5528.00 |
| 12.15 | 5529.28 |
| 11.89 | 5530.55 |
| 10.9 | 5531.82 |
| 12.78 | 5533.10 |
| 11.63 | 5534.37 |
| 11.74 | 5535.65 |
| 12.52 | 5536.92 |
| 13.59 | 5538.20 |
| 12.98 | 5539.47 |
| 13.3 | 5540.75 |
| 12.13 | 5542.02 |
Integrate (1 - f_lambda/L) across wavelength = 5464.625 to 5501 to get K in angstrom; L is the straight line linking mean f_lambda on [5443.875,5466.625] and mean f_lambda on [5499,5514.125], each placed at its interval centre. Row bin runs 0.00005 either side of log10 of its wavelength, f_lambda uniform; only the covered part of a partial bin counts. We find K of 0.3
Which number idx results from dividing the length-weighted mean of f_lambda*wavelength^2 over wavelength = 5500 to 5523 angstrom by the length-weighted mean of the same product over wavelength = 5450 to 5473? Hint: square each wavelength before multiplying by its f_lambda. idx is 1.0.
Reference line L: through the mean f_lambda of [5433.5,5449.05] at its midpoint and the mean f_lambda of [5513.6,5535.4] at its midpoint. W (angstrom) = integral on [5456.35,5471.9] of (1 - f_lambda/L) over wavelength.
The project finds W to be 1.1 angstrom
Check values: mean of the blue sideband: 13.4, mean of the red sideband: 12.4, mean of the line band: 12.2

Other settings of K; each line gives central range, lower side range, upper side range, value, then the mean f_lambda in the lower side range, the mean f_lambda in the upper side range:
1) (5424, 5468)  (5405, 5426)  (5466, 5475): -2.9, 12.3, 11.7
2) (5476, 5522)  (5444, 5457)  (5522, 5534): -0.5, 12.1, 12.2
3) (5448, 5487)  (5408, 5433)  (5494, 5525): 0.6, 12.4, 12.3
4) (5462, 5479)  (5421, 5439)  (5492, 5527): 0.6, 12.9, 12.3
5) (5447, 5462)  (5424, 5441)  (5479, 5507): 1.1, 13.4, 12.3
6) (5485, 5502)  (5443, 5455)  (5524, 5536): -0.3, 12.3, 12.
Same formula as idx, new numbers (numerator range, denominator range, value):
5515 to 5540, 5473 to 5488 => 1.03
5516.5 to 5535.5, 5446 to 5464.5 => 1.04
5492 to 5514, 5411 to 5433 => 1.00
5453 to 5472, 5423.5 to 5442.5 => 0.92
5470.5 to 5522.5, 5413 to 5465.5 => 0.98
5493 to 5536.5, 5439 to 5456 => 0.97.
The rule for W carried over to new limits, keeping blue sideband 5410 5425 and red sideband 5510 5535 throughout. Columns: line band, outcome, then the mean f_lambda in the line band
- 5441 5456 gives 0.1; 12.3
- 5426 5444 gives -1.5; 13.4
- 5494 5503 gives 0.1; 12.3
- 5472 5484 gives 0.3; 12.1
